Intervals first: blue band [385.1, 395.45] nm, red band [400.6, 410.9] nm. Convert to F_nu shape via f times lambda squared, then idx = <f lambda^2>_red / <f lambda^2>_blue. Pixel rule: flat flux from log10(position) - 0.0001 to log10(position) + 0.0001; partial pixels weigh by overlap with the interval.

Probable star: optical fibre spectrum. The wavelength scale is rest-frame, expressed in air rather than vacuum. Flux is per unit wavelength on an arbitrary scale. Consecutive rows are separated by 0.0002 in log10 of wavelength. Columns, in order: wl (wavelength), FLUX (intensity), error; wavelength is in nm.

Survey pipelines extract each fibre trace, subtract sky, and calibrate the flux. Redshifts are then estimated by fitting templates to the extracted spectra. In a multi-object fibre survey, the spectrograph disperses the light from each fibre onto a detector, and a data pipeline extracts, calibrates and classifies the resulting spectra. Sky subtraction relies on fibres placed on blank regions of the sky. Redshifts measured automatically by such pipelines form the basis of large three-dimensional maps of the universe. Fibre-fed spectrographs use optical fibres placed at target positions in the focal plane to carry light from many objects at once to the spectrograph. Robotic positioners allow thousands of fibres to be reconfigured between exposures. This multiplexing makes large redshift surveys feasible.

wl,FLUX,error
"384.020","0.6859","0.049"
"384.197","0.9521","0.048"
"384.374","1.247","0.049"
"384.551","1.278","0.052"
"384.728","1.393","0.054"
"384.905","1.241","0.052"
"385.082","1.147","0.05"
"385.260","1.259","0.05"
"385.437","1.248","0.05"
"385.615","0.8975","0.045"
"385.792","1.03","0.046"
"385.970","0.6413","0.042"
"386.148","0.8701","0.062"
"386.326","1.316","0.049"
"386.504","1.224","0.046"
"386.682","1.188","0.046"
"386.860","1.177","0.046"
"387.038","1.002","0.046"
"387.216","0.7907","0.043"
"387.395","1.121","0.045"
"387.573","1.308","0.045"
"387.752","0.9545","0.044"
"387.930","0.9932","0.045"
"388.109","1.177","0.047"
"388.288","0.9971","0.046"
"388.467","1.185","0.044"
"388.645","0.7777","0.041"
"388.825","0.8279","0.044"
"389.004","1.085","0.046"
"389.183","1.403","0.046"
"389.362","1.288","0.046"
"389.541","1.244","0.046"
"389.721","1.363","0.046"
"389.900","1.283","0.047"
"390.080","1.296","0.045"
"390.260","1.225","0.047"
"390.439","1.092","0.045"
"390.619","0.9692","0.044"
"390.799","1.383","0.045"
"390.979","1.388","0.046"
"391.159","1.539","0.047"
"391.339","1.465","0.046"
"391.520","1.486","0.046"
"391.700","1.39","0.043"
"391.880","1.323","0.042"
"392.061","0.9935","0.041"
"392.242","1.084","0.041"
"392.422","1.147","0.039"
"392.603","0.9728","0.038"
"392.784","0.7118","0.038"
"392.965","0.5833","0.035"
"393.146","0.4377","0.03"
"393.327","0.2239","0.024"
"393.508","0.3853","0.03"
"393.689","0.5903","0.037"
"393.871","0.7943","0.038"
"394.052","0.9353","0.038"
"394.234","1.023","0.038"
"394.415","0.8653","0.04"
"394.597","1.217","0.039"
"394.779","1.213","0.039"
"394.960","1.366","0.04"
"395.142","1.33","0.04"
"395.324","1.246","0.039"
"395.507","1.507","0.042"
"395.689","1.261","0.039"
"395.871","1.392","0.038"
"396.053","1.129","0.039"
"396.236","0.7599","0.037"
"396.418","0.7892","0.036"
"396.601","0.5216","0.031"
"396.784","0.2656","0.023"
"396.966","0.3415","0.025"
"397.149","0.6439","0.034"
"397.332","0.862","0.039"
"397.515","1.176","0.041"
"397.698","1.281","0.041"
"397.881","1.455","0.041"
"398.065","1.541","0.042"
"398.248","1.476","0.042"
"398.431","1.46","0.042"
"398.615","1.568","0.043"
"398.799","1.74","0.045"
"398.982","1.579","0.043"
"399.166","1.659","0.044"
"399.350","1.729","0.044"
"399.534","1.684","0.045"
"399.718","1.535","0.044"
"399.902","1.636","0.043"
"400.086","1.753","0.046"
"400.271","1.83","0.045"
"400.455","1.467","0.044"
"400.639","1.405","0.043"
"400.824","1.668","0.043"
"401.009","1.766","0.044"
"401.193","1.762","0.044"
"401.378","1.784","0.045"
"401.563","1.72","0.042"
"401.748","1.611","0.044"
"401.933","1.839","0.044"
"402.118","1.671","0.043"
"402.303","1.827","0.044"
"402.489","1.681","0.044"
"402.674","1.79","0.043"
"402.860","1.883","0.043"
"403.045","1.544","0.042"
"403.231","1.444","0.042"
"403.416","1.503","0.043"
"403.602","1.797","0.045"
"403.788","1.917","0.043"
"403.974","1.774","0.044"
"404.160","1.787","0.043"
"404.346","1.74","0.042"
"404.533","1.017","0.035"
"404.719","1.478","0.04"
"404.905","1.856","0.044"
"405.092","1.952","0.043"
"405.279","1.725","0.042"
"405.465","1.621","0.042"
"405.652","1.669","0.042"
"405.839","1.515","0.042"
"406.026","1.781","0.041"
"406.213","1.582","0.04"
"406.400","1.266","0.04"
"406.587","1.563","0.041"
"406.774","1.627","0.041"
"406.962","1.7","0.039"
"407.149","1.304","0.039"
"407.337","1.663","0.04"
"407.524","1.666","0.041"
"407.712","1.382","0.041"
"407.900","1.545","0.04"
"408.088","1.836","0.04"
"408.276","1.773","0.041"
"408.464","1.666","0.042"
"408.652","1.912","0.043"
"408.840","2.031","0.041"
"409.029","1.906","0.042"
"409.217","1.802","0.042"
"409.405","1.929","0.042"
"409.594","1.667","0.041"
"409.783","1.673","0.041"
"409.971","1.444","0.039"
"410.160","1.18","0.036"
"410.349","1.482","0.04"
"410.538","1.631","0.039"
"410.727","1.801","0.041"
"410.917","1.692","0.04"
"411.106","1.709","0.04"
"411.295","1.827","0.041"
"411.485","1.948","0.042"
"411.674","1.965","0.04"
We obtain 1.67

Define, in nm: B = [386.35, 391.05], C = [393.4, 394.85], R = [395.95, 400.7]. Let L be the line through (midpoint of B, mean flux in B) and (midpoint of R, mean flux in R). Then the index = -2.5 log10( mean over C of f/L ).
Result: 0.38 mag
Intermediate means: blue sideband 1.15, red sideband 1.28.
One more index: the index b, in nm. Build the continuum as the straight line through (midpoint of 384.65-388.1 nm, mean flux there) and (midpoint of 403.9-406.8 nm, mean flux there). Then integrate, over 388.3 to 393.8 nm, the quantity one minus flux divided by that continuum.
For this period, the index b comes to 0.669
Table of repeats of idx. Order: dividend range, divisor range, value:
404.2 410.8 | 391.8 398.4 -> 1.79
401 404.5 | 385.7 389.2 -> 1.77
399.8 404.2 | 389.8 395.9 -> 1.64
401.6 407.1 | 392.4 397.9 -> 1.91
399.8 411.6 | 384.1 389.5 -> 1.67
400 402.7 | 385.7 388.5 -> 1.73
